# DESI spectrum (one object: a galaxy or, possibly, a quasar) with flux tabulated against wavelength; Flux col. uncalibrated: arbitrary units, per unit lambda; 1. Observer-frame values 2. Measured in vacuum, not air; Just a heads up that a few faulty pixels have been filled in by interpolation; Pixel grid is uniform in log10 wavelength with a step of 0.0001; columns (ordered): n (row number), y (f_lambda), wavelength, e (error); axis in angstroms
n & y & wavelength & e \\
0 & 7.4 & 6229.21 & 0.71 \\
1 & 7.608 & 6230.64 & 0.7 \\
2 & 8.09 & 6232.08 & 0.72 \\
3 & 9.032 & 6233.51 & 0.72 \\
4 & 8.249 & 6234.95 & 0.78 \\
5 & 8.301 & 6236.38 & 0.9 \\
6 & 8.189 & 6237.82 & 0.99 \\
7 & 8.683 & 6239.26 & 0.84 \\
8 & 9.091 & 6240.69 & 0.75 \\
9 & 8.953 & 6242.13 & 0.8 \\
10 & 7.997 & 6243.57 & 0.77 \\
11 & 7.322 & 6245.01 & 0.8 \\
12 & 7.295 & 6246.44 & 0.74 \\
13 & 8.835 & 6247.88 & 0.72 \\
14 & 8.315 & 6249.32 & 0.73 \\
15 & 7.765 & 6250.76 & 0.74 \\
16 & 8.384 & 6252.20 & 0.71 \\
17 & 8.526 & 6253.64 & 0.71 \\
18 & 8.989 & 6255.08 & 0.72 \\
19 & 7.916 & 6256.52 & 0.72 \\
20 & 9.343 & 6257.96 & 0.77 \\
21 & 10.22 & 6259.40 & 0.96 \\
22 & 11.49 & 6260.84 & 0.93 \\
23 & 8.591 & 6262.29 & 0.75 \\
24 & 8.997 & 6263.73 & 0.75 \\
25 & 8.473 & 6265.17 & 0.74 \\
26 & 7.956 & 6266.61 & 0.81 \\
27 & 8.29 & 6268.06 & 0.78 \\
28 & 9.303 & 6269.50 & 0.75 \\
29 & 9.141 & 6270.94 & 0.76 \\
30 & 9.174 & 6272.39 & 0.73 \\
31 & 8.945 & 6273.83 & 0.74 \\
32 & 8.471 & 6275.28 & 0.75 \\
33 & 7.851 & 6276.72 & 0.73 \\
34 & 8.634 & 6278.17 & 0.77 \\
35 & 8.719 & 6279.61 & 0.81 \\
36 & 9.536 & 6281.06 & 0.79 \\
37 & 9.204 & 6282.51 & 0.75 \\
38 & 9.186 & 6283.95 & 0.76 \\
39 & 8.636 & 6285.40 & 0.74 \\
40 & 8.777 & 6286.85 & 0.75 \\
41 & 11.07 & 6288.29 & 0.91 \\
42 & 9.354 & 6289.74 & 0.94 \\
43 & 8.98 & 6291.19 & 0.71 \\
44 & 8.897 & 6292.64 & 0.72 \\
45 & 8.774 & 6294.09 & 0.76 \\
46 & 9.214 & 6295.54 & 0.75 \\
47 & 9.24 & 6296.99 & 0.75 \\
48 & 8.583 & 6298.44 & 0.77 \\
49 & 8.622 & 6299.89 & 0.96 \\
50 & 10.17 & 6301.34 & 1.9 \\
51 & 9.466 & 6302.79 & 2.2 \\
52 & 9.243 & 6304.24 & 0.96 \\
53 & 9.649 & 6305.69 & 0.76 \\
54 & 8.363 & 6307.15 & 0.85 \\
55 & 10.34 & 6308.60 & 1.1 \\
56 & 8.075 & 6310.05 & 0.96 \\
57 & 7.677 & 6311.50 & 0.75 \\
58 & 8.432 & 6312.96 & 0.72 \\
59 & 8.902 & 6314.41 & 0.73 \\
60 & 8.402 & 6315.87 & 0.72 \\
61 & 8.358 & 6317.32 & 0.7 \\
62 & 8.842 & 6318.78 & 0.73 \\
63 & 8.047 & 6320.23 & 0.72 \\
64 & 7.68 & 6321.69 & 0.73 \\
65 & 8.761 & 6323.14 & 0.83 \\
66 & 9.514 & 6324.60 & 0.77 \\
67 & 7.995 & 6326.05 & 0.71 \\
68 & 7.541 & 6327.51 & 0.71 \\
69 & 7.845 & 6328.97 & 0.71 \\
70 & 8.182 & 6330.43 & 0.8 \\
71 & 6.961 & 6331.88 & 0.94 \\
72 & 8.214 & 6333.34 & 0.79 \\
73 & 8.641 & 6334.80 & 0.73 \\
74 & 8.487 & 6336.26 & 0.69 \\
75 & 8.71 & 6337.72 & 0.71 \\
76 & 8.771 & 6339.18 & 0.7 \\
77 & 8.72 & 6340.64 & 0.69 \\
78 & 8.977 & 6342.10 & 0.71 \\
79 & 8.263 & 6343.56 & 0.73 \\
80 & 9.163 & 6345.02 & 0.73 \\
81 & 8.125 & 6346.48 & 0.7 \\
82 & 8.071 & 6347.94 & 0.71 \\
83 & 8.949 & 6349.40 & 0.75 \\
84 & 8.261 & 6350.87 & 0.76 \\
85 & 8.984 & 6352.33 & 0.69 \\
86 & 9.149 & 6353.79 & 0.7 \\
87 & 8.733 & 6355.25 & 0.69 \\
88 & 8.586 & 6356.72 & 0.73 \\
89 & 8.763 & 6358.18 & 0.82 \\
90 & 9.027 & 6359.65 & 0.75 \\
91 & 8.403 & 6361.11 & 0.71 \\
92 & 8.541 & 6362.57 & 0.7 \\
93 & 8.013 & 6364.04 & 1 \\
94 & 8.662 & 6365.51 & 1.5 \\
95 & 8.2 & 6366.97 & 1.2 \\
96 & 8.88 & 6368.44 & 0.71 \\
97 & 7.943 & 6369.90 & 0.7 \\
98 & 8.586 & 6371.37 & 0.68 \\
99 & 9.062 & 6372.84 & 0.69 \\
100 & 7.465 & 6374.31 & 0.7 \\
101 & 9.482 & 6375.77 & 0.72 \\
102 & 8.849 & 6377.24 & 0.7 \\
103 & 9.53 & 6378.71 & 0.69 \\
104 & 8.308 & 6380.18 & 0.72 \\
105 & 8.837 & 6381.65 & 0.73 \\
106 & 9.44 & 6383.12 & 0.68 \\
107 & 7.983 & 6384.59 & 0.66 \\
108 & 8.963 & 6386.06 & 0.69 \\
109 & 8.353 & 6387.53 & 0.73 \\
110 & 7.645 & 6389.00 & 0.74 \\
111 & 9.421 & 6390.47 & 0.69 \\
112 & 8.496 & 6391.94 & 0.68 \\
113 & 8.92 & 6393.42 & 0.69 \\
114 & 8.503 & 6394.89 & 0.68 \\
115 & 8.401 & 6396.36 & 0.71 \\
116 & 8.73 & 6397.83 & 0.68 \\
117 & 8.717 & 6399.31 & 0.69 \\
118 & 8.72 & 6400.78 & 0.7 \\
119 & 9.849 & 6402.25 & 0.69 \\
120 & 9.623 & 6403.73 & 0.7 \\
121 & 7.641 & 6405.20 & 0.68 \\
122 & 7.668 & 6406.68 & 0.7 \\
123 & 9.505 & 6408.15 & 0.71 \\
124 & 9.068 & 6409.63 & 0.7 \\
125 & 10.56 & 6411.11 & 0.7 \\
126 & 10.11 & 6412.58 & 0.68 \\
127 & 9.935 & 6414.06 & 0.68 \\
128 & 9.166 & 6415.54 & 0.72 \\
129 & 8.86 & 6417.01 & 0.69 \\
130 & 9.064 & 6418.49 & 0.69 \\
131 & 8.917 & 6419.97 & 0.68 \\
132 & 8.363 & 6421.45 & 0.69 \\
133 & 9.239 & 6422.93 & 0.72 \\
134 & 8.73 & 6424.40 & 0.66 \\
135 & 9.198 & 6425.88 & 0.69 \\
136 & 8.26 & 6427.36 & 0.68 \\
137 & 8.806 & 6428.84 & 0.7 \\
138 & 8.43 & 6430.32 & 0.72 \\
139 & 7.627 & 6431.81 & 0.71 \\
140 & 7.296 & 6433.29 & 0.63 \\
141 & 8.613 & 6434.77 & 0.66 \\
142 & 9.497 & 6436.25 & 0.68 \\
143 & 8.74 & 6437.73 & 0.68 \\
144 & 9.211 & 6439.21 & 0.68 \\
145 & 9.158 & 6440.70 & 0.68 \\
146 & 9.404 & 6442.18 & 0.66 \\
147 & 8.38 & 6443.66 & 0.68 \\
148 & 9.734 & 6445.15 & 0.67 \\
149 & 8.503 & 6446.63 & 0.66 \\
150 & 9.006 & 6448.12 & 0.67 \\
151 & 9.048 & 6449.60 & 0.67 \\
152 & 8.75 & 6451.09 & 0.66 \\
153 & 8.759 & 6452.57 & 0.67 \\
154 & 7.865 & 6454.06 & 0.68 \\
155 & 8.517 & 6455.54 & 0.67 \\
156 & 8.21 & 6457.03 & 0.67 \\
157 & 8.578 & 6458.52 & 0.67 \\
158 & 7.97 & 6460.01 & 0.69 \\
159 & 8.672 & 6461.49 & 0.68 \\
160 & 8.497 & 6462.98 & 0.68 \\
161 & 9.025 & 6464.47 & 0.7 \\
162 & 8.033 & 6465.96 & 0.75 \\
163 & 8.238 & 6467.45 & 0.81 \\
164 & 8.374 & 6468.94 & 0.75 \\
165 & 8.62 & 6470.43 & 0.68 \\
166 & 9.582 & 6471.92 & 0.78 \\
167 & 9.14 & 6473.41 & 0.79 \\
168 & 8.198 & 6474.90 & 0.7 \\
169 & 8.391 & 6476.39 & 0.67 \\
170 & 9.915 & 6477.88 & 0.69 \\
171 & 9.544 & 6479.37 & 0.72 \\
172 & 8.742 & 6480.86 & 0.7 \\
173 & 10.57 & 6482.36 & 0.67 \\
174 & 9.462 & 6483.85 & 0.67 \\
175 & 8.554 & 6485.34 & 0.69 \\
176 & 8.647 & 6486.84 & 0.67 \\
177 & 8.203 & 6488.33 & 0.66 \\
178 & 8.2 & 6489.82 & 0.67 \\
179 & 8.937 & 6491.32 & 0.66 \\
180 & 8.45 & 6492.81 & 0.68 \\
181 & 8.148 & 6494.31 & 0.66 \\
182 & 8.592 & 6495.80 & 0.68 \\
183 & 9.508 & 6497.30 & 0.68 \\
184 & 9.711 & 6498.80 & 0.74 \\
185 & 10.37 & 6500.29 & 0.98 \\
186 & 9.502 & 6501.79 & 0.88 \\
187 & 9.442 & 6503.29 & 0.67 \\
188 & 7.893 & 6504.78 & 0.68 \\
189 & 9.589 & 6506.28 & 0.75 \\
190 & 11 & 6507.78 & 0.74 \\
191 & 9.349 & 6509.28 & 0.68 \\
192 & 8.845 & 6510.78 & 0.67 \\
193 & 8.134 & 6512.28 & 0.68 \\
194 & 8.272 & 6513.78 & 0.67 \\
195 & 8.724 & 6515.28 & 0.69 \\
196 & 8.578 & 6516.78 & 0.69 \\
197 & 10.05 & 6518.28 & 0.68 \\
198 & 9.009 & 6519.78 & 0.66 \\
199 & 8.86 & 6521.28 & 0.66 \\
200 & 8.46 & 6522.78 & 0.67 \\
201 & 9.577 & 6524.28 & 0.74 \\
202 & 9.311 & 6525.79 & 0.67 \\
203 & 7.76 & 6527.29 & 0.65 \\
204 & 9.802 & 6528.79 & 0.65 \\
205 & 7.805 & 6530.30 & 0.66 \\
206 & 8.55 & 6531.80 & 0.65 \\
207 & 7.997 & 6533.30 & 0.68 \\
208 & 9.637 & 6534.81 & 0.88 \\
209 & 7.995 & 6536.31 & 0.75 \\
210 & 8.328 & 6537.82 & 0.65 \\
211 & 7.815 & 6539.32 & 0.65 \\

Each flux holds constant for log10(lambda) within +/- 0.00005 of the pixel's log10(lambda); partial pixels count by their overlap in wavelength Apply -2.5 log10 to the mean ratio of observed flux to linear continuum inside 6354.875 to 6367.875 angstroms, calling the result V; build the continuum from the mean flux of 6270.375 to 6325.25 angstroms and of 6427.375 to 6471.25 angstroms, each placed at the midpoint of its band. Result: 0.03 mag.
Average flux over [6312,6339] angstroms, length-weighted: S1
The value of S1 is 8.31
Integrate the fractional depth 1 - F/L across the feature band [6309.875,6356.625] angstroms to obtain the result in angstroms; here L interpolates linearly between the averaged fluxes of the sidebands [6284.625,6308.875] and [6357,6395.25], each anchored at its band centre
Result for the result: 2.7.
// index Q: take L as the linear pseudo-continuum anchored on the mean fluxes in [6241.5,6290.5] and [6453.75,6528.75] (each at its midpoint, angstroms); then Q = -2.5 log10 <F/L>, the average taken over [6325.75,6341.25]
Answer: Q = 0.08 mag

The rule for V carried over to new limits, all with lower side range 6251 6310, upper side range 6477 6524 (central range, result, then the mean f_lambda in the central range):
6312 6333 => 0.10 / 8.24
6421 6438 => 0.06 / 8.57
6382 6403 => 0.04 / 8.73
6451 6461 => 0.09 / 8.37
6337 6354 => 0.05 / 8.67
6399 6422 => -0.01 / 9.12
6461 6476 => 0.05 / 8.63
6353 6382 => 0.05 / 8.65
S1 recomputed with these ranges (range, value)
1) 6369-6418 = 8.86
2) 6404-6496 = 8.8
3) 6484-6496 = 8.51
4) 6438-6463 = 8.73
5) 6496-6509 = 9.57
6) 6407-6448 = 8.96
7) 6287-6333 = 8.74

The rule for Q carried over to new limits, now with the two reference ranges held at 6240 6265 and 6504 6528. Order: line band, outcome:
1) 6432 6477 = 0.03 mag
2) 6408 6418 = -0.09 mag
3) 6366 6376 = 0.04 mag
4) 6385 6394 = 0.03 mag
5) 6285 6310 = -0.06 mag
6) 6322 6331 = 0.06 mag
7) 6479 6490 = -0.01 mag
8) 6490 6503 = -0.02 mag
